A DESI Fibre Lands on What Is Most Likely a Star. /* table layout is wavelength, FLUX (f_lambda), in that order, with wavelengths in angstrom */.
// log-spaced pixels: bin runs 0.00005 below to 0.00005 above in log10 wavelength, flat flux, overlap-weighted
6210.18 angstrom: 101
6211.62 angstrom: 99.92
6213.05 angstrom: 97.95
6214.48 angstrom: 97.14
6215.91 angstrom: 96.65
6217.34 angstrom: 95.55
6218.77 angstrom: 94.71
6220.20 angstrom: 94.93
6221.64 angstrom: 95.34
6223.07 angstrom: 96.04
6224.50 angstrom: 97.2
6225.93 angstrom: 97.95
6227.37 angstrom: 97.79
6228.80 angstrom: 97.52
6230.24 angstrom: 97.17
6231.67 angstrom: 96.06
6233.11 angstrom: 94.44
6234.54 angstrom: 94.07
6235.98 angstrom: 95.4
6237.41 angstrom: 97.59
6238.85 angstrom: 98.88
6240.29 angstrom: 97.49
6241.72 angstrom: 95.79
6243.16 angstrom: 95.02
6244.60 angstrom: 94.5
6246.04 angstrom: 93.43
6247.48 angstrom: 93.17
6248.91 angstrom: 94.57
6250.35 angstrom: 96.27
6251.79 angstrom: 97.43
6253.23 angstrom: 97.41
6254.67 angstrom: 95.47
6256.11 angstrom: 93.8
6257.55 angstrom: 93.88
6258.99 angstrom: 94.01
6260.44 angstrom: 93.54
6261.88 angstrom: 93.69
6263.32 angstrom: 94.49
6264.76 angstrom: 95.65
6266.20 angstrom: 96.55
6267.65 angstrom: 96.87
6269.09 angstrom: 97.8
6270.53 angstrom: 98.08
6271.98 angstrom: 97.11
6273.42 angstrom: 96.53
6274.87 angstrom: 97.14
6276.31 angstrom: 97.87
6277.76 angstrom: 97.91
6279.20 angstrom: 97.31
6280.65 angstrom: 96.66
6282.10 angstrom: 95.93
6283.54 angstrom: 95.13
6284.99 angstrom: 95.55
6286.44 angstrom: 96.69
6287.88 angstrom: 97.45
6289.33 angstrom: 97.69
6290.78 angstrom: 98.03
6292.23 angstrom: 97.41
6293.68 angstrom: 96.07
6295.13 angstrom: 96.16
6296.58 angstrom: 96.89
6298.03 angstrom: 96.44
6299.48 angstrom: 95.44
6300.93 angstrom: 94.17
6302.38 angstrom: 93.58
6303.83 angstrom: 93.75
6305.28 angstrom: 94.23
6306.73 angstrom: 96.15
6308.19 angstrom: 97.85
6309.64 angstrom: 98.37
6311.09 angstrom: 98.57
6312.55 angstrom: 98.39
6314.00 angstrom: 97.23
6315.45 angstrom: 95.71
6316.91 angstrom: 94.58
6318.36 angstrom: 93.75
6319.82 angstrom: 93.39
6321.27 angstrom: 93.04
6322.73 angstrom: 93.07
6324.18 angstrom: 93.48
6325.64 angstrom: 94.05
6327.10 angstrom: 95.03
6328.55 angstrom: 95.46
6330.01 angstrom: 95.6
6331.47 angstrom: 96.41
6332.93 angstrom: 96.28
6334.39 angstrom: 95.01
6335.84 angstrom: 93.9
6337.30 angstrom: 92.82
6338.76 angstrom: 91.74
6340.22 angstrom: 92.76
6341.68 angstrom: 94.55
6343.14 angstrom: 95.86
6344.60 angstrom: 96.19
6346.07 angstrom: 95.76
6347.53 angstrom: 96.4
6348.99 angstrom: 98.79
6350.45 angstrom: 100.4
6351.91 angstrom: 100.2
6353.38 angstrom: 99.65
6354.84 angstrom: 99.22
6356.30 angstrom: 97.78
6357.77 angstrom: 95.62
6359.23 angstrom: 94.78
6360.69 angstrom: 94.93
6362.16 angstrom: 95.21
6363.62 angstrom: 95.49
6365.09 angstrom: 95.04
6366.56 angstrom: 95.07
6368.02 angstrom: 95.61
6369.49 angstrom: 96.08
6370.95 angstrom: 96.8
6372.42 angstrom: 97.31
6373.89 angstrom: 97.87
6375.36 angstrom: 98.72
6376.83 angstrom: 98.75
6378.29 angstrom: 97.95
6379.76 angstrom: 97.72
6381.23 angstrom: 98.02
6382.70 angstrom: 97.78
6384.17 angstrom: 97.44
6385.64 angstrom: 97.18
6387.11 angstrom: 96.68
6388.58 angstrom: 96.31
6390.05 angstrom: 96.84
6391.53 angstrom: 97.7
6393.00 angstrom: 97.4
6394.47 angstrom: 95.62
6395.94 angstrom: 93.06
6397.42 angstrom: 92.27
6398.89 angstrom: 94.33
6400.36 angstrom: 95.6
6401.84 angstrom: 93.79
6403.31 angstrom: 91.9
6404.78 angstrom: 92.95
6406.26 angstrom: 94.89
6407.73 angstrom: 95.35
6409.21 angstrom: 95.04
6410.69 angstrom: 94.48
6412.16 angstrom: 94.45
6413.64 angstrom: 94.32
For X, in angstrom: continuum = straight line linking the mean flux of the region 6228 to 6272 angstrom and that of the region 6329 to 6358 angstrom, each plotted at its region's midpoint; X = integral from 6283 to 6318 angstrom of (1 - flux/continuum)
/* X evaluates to -0.1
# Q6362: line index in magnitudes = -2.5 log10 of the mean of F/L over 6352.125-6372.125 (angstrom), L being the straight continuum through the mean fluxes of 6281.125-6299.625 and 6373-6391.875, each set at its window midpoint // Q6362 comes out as 0.011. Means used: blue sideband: 96.6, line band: 96.4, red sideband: 97.6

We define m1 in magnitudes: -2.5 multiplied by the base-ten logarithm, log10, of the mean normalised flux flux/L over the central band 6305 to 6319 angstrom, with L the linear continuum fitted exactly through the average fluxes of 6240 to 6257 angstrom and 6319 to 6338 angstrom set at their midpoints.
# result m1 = -0.02 mag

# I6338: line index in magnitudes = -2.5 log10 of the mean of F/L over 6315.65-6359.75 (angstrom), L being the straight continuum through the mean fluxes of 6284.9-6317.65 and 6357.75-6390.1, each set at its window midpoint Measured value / 0.01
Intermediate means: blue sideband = 96.4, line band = 95.5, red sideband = 96.7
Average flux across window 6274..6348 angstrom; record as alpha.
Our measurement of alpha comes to 95.7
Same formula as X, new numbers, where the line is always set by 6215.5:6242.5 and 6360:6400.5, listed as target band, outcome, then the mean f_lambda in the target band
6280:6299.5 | 0.0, 96.6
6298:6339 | 0.5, 95.1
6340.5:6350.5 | 0.0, 96.4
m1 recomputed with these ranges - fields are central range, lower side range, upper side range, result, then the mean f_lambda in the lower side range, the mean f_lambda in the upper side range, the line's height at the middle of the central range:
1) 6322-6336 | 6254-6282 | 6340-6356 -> 0.025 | 96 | 97.4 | 97.1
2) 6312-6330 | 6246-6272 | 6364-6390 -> 0.017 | 95.4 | 97.1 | 96.3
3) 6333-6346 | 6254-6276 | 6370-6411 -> 0.019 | 95.7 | 96.1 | 95.9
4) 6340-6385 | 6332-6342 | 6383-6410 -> -0.028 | 93.9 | 95.3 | 94.5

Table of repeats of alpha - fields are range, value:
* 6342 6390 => 97.1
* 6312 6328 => 94.7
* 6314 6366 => 95.5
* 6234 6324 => 95.9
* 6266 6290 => 97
